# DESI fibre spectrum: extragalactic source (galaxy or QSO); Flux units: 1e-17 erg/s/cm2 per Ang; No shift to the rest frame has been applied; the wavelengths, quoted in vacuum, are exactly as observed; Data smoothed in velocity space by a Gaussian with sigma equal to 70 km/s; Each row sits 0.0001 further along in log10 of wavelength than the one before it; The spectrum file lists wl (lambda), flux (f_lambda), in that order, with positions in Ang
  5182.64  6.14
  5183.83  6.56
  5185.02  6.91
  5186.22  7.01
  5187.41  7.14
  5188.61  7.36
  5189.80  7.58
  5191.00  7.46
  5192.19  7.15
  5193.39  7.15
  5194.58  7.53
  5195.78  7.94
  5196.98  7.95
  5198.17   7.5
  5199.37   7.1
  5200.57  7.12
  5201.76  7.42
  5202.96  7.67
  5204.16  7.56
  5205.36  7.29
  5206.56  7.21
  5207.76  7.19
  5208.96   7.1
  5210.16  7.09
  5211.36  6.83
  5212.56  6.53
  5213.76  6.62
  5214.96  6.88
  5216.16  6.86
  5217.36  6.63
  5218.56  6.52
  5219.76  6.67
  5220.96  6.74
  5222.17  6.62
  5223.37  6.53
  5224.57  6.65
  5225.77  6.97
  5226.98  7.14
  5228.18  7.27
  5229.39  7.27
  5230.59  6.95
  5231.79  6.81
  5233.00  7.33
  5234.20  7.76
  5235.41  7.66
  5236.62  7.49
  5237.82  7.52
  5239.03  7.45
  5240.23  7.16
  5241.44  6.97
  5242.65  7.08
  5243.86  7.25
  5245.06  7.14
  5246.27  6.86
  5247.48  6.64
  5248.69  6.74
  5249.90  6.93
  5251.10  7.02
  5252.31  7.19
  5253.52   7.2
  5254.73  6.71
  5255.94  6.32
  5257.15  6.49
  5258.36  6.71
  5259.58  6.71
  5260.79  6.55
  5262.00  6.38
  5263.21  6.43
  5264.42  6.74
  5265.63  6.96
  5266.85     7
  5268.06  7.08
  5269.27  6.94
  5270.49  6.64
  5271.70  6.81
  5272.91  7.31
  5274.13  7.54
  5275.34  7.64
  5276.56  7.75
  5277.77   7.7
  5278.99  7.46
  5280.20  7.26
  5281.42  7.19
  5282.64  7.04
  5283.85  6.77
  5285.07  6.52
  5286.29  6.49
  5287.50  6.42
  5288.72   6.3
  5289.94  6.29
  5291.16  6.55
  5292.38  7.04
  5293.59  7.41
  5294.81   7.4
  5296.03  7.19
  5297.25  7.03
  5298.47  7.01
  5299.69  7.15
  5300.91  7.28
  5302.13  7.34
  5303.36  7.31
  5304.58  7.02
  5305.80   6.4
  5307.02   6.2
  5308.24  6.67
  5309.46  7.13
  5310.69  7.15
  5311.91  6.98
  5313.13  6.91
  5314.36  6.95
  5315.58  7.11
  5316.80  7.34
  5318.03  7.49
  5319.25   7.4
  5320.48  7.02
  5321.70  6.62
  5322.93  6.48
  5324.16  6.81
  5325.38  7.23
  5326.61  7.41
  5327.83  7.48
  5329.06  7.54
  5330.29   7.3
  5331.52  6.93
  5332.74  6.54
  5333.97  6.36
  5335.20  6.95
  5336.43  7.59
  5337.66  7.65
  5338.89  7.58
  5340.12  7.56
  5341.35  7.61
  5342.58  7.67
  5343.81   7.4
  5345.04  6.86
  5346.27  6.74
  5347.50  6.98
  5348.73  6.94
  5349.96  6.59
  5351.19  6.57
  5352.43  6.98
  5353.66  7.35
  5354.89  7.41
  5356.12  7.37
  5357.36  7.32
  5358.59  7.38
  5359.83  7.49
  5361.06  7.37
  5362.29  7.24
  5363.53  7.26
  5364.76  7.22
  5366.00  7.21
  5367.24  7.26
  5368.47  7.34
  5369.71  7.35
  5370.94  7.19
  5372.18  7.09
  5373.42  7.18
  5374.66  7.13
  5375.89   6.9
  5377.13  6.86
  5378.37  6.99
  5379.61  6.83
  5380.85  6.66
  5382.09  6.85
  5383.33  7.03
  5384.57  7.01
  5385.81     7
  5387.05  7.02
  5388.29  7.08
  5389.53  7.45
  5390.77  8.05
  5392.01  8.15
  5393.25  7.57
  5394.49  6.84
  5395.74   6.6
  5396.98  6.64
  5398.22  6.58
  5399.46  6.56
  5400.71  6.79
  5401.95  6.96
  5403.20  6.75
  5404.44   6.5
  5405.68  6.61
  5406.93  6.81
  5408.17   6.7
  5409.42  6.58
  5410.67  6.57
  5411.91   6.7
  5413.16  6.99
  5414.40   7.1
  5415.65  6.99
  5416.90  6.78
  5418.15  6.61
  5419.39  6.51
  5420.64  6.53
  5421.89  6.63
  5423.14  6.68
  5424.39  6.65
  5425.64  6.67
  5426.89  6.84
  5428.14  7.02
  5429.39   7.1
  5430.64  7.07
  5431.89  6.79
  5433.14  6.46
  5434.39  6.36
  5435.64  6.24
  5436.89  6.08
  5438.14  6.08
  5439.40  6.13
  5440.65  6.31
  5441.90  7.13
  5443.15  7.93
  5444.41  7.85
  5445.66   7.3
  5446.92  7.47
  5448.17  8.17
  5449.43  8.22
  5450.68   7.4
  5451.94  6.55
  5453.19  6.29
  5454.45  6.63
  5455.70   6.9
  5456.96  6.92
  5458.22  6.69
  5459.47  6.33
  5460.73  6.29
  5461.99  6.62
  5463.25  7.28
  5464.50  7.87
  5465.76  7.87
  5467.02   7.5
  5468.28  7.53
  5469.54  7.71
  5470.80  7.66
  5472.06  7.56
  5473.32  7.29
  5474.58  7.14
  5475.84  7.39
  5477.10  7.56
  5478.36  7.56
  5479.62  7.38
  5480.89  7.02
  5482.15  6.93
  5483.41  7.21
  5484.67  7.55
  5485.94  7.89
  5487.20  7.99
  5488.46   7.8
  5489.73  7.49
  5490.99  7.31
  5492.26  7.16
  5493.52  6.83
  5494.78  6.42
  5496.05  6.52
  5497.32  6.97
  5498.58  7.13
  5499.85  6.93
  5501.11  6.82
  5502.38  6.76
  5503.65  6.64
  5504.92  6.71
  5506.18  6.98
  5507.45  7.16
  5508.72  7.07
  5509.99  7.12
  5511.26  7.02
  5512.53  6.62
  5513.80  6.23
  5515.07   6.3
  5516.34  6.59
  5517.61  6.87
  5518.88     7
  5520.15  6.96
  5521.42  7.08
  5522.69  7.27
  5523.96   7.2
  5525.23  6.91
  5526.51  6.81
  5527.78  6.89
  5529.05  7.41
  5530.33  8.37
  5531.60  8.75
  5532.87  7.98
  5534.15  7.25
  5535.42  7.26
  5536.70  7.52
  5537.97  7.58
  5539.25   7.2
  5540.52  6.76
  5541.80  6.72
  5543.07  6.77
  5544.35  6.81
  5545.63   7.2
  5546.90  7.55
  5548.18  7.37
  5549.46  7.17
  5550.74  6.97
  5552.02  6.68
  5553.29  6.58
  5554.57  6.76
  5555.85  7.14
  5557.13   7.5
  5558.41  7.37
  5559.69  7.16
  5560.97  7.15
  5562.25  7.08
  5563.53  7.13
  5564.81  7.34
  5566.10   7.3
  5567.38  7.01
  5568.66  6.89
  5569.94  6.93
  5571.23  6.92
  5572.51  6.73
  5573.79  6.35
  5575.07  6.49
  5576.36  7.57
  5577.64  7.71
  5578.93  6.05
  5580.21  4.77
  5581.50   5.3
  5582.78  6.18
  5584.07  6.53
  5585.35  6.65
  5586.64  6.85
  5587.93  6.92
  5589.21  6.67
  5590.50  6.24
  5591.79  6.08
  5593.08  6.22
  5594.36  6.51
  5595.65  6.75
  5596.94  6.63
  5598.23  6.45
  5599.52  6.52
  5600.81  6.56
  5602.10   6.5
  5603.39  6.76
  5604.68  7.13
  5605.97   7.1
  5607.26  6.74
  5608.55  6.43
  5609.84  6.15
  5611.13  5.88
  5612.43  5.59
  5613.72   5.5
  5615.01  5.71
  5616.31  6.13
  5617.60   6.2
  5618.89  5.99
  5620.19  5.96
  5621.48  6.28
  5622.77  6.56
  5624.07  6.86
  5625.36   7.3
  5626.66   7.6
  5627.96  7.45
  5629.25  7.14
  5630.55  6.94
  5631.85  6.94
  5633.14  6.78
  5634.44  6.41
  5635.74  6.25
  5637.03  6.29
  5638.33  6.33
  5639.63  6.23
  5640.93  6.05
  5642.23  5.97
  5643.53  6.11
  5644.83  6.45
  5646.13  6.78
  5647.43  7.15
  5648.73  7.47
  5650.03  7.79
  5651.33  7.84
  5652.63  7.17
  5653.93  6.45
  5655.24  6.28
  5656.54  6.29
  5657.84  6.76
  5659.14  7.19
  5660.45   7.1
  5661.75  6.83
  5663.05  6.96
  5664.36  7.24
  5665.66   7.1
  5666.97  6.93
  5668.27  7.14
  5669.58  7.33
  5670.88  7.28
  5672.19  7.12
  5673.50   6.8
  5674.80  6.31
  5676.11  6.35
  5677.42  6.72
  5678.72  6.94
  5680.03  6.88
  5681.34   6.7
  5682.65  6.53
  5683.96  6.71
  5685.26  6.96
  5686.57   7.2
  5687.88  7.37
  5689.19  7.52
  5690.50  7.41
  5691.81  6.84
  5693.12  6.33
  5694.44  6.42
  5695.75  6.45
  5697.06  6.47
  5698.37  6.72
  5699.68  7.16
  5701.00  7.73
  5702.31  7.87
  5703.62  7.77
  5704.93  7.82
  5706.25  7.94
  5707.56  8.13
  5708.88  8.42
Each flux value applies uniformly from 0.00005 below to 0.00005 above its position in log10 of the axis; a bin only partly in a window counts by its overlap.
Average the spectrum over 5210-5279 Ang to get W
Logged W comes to 6.98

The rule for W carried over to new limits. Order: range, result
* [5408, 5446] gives 6.75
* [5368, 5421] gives 6.94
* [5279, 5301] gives 6.92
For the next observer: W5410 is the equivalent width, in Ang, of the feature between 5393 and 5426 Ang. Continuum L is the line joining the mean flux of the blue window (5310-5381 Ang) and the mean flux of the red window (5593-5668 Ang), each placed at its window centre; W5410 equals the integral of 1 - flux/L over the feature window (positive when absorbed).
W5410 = 1.4 Ang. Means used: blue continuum 7.14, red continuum 6.64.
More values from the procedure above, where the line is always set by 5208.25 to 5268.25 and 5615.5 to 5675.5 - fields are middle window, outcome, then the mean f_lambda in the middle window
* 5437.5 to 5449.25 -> -0.6 Ang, 7.19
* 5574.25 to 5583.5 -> 0.7 Ang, 6.3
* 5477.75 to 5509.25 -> -1.4 Ang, 7.13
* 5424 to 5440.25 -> 0.7 Ang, 6.57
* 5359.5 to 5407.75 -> -1.3 Ang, 7.06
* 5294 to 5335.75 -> -0.9 Ang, 7.03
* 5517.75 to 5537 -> -1.5 Ang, 7.36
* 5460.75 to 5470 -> -0.8 Ang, 7.4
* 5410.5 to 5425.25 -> 0.3 Ang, 6.73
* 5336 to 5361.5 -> -1.4 Ang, 7.25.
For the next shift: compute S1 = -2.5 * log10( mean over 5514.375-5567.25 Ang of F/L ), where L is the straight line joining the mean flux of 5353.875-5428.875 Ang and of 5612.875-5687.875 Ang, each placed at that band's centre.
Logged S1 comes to -0.05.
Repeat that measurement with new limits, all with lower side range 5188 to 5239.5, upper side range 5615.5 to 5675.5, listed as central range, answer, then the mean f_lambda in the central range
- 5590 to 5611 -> 0.04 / 6.54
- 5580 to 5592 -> 0.09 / 6.27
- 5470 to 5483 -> -0.07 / 7.35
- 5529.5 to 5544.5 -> -0.09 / 7.43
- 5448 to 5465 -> -0.01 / 6.97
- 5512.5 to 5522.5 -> 0.02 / 6.74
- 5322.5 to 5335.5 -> 0.01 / 7.01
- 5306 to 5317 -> 0.03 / 6.91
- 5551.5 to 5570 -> -0.04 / 7.08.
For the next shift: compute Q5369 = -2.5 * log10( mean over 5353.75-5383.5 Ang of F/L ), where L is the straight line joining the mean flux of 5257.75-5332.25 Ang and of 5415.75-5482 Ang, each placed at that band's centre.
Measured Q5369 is -0.03 mag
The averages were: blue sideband 7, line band 7.17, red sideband 7.01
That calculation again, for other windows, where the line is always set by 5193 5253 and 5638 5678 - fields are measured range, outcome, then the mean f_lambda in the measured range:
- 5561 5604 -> 0.04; 6.63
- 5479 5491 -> -0.08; 7.46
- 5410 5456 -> 0.02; 6.86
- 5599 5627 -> 0.07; 6.42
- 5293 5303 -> -0.02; 7.22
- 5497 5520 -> 0.01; 6.83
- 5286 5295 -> 0.05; 6.72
